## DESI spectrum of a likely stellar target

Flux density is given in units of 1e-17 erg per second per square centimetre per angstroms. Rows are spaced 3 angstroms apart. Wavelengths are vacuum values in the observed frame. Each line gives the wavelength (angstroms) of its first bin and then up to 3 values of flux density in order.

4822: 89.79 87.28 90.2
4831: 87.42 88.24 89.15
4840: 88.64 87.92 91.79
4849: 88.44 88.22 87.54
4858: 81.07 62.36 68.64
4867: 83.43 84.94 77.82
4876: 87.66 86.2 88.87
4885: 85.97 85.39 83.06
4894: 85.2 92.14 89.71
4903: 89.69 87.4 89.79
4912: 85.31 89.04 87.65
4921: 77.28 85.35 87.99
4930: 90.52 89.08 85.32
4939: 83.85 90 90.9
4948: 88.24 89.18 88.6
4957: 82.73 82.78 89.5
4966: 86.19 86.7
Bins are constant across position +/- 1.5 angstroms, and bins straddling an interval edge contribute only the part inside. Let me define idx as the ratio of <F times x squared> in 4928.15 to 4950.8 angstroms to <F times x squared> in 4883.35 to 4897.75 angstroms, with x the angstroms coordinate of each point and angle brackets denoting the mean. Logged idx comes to 1.05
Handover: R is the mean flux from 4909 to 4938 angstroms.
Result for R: 86.5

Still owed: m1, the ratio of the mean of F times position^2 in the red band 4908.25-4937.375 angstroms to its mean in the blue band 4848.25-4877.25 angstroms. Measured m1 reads 1.10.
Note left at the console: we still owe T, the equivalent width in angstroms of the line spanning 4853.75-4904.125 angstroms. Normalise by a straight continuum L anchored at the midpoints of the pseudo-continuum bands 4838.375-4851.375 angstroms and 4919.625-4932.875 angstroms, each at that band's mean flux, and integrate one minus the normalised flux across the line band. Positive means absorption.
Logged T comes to 2.43 angstroms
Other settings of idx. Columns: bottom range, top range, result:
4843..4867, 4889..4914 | 1.09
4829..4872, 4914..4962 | 1.07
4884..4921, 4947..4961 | 1.01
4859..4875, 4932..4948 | 1.19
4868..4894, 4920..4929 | 1.01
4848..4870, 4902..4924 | 1.10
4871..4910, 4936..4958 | 1.03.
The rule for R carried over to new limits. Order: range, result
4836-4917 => 85.4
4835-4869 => 83.5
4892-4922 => 87.4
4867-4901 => 85.9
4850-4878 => 80.4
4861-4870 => 75.2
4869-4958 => 86.9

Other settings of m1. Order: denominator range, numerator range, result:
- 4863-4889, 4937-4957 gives 1.08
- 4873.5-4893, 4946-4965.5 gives 1.04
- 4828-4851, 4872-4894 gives 0.98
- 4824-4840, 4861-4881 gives 0.92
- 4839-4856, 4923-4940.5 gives 1.01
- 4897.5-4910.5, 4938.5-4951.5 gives 1.01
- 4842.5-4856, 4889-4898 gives 0.99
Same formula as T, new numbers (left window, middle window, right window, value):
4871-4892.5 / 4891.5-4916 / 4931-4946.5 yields -0.62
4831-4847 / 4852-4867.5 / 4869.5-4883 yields 1.69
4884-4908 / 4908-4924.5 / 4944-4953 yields 0.47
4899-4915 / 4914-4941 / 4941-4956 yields 0.77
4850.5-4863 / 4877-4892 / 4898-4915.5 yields -0.29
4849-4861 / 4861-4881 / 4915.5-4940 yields 0.84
